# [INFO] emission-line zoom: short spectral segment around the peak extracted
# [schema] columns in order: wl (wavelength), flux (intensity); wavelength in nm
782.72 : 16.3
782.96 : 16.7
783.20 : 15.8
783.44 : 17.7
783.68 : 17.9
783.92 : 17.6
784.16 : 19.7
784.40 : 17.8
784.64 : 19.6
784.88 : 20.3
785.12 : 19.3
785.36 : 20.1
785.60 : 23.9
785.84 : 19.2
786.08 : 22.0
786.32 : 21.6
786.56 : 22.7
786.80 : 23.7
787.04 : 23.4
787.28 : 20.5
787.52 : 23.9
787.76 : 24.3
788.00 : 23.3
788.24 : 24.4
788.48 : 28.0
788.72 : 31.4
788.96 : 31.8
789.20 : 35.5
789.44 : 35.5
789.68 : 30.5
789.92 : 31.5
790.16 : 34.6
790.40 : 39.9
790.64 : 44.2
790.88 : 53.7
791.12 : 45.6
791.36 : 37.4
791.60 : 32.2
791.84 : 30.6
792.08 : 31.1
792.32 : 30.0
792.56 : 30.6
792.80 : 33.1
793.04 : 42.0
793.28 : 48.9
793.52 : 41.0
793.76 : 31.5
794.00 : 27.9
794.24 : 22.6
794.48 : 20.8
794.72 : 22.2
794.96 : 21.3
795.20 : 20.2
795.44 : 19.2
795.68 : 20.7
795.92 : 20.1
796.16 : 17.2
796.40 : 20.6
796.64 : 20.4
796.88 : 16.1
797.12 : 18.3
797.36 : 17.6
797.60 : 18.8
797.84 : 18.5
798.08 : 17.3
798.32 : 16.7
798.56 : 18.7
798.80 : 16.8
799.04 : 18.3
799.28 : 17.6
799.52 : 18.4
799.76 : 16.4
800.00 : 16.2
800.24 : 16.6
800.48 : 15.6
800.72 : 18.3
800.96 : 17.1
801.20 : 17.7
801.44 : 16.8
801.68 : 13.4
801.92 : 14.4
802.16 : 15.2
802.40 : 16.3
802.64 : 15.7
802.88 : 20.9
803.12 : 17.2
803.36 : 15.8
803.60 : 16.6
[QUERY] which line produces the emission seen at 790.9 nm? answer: H-alpha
